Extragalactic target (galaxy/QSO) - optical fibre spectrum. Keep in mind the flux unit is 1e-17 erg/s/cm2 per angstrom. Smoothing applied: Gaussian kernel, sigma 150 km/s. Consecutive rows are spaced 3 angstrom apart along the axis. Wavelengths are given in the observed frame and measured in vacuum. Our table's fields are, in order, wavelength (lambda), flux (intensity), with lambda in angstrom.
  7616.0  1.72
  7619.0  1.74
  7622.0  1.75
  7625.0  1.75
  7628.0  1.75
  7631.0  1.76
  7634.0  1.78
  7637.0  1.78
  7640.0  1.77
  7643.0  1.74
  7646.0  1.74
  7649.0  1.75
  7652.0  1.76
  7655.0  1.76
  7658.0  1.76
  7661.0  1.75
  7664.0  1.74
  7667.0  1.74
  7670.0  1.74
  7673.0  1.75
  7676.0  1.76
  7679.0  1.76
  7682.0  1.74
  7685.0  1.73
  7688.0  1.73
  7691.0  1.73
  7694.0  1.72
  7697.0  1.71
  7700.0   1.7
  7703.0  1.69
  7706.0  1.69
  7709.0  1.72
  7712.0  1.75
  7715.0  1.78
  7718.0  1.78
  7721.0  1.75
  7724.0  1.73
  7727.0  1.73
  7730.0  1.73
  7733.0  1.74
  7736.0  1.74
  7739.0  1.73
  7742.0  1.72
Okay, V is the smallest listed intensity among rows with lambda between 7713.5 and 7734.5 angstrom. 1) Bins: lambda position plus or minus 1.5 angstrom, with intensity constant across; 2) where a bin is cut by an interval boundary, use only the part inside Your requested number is 1.73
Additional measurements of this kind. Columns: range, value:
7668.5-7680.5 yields 1.74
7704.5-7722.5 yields 1.69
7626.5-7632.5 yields 1.75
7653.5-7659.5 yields 1.76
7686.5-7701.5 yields 1.7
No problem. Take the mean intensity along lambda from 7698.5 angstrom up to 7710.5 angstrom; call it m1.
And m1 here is 1.7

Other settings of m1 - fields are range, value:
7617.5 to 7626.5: 1.75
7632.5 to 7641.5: 1.78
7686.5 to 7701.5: 1.72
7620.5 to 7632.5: 1.75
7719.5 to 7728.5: 1.74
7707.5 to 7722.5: 1.76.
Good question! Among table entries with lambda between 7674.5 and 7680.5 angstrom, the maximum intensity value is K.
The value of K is 1.76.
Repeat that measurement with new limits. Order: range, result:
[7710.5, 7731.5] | 1.78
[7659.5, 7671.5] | 1.75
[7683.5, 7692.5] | 1.73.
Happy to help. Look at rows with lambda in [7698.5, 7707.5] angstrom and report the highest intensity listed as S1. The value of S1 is 1.7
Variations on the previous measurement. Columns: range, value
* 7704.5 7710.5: 1.72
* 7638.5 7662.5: 1.77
